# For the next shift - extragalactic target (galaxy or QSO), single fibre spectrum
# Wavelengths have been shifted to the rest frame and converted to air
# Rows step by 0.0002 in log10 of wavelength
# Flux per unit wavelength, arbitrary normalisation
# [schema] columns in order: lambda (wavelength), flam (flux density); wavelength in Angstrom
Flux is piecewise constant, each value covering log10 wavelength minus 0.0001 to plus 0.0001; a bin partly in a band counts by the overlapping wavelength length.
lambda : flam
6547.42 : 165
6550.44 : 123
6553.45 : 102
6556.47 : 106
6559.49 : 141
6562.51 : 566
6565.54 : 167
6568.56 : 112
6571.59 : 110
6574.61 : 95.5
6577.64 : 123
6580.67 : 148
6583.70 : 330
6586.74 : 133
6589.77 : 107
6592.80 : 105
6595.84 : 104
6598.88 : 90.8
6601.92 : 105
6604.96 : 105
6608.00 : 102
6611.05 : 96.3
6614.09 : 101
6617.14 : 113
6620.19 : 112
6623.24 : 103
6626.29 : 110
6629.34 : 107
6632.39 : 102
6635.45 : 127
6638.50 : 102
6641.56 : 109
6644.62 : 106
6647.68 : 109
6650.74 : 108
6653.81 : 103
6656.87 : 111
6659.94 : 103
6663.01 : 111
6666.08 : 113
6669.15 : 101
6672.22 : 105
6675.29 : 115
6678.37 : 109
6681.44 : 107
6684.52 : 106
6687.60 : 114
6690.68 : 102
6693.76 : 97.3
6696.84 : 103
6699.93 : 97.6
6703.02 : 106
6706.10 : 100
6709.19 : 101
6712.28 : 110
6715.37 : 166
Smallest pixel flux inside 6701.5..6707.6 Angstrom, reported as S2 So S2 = 100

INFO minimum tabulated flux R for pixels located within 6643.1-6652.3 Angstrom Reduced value 106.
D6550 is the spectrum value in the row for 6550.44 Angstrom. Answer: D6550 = 123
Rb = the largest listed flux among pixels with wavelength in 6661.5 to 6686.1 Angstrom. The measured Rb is 115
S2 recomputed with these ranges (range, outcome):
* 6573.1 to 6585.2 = 95.5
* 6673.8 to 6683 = 107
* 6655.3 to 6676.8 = 101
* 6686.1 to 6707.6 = 97.3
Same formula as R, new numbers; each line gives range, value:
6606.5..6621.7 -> 96.3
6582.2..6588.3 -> 133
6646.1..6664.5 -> 103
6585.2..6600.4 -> 90.8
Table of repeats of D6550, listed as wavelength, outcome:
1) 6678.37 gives 109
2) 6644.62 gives 106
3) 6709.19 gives 101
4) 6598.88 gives 90.8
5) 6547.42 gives 165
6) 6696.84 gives 103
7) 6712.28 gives 110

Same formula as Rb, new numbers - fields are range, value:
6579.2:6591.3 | 330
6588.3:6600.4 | 107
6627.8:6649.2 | 127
